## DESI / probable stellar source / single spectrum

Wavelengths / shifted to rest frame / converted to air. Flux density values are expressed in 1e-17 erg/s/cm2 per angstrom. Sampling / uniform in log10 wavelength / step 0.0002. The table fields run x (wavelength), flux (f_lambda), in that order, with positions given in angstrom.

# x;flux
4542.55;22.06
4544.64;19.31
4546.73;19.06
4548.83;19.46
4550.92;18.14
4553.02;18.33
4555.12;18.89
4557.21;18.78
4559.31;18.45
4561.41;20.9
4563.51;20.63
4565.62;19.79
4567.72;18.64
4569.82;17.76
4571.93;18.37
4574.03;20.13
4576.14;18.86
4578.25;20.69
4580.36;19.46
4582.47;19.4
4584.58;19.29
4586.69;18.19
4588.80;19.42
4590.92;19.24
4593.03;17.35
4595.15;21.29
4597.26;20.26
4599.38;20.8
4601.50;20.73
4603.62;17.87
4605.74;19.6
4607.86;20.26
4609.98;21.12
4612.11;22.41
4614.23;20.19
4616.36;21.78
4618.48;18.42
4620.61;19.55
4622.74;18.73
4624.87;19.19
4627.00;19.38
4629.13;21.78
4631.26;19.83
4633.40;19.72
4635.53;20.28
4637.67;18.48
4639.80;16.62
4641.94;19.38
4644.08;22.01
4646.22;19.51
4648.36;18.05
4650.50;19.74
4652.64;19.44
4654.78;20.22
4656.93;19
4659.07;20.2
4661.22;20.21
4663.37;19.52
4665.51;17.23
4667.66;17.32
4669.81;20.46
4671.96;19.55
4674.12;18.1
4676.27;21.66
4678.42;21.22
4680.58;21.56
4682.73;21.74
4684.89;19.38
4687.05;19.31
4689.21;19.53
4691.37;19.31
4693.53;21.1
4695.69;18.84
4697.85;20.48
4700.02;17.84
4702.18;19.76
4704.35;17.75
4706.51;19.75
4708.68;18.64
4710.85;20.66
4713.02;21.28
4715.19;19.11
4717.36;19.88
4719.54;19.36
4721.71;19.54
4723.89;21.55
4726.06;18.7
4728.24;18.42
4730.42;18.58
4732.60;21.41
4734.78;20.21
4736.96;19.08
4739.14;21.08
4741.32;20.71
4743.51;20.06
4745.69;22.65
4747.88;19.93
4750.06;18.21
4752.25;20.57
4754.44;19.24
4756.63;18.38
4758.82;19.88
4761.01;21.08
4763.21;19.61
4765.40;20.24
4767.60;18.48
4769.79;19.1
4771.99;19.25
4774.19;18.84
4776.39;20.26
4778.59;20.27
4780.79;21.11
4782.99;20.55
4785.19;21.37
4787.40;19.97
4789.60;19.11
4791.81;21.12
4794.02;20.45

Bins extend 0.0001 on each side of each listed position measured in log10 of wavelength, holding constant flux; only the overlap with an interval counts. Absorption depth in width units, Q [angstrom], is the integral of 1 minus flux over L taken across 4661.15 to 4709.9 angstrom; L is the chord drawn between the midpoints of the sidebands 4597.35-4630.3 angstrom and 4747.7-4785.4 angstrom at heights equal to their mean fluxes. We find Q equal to 0.9 angstrom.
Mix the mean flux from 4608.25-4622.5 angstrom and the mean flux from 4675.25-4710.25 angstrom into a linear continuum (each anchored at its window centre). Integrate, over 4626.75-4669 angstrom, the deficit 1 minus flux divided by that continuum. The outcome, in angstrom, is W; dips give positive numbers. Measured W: 1.7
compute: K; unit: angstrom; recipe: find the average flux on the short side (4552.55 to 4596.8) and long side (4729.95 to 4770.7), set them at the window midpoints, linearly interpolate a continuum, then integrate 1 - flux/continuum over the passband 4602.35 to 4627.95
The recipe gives -0.6 angstrom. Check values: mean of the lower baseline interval 19.3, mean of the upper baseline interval 19.9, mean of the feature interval 19.9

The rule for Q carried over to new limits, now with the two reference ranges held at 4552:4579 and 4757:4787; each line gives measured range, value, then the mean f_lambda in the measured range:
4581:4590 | 0.1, 19.1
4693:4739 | 0.3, 19.6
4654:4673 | 0.3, 19.3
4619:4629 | 0.0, 19.4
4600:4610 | -0.2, 19.8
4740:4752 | -0.3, 20.3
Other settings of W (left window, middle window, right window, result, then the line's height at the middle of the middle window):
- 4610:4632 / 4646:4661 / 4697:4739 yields 0.4 angstrom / 20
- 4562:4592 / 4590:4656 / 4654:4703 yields -1.0 angstrom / 19.5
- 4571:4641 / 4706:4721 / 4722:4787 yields 0.0 angstrom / 19.9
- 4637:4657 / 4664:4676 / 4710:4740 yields 0.4 angstrom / 19.5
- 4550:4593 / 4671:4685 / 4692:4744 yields -0.7 angstrom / 19.6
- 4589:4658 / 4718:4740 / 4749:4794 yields 0.0 angstrom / 19.8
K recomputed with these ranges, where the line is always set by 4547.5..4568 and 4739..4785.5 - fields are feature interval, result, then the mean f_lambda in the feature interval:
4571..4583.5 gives -0.1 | 19.5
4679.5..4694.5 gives -0.4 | 20.3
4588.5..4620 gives -1.1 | 20.1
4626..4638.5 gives -0.3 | 19.9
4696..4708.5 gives 0.4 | 19.1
